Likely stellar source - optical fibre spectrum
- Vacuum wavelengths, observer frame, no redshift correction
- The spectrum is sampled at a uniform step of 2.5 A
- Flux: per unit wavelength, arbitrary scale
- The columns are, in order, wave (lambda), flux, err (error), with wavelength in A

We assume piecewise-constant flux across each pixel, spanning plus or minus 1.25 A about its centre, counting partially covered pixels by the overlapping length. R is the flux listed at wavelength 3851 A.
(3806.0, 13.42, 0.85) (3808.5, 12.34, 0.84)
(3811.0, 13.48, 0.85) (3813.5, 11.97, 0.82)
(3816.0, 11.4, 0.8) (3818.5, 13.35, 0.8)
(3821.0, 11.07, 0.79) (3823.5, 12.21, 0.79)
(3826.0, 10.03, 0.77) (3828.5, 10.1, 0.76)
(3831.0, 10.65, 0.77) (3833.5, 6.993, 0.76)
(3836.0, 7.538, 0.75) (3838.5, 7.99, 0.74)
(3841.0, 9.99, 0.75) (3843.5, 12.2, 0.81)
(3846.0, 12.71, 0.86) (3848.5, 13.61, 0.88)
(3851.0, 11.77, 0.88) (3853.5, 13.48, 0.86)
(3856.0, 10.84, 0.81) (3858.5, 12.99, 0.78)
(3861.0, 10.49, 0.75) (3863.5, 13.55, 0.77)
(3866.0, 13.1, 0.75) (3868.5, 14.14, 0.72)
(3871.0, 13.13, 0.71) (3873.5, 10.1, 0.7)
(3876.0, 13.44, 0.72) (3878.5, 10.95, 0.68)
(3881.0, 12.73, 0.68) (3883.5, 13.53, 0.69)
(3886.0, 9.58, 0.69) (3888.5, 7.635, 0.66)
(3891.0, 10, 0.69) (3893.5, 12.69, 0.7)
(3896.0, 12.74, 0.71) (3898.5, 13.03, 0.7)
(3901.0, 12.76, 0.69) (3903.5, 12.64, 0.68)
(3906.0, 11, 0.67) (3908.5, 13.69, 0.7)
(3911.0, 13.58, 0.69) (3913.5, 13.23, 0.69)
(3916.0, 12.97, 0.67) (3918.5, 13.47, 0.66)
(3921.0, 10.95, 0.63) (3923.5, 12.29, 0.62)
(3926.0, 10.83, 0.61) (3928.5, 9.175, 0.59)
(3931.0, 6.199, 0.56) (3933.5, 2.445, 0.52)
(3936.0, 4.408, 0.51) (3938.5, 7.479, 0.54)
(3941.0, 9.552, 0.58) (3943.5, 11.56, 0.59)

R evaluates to 11.77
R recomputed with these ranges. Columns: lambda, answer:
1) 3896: 12.74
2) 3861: 10.49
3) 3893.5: 12.69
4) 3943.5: 11.56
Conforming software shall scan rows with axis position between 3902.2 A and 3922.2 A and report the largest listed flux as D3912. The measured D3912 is 13.69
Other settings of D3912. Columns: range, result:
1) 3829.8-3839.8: 10.65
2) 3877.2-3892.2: 13.53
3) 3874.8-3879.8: 13.44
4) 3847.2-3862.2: 13.61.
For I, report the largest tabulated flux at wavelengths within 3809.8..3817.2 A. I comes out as 13.48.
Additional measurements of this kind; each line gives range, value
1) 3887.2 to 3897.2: 12.74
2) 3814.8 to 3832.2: 13.35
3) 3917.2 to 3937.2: 13.47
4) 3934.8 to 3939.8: 7.479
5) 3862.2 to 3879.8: 14.14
